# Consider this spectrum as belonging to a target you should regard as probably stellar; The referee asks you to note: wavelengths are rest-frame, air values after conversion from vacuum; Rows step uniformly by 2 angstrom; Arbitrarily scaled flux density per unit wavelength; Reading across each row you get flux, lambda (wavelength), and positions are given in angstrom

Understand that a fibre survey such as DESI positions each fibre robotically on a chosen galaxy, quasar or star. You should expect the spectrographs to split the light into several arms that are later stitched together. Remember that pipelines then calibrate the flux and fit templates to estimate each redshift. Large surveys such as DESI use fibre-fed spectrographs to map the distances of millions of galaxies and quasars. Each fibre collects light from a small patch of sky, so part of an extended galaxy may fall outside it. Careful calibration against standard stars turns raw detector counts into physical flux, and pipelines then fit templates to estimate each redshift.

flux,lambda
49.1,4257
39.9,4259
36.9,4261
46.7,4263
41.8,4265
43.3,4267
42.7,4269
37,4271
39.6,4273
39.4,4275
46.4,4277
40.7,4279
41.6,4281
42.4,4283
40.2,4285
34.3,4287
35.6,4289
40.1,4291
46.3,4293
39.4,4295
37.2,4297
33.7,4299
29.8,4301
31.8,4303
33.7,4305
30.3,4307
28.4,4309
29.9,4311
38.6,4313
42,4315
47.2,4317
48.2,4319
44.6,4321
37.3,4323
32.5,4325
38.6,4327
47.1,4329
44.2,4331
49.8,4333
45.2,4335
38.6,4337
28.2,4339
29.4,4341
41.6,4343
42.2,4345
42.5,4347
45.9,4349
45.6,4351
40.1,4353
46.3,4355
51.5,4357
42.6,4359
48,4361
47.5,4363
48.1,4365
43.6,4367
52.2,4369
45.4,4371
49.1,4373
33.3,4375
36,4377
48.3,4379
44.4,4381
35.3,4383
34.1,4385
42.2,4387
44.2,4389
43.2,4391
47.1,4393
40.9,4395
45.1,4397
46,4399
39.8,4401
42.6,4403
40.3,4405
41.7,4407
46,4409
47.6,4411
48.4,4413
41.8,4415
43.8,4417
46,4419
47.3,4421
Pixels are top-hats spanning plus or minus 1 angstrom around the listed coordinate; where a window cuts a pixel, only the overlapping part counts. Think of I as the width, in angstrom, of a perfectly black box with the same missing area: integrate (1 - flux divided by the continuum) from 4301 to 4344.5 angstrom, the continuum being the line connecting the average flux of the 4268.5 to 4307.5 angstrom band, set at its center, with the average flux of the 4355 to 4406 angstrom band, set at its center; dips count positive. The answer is 2.1 angstrom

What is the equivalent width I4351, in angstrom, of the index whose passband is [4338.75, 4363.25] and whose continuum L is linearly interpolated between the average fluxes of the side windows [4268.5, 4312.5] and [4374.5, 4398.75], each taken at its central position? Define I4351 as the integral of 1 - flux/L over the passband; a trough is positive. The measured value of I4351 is -1.69 angstrom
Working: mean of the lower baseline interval 37.2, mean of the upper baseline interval 41.5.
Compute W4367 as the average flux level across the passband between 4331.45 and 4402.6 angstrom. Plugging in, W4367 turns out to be 43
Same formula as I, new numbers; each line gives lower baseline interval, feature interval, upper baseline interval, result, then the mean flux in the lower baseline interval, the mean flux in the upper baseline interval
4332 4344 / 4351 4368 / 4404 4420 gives -2.3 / 38.8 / 44.4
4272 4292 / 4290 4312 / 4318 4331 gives 3.3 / 40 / 41.6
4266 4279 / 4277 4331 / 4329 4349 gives 3.5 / 41.3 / 40.8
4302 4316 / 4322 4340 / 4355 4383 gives -1.2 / 33.5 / 45.1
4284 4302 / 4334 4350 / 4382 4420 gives 0.3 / 37.4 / 43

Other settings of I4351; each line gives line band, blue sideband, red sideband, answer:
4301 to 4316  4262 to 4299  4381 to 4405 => 2.8 angstrom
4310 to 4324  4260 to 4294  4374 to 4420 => 0.1 angstrom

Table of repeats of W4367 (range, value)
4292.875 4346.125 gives 38.2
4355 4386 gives 44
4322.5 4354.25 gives 40.6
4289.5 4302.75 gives 37.3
